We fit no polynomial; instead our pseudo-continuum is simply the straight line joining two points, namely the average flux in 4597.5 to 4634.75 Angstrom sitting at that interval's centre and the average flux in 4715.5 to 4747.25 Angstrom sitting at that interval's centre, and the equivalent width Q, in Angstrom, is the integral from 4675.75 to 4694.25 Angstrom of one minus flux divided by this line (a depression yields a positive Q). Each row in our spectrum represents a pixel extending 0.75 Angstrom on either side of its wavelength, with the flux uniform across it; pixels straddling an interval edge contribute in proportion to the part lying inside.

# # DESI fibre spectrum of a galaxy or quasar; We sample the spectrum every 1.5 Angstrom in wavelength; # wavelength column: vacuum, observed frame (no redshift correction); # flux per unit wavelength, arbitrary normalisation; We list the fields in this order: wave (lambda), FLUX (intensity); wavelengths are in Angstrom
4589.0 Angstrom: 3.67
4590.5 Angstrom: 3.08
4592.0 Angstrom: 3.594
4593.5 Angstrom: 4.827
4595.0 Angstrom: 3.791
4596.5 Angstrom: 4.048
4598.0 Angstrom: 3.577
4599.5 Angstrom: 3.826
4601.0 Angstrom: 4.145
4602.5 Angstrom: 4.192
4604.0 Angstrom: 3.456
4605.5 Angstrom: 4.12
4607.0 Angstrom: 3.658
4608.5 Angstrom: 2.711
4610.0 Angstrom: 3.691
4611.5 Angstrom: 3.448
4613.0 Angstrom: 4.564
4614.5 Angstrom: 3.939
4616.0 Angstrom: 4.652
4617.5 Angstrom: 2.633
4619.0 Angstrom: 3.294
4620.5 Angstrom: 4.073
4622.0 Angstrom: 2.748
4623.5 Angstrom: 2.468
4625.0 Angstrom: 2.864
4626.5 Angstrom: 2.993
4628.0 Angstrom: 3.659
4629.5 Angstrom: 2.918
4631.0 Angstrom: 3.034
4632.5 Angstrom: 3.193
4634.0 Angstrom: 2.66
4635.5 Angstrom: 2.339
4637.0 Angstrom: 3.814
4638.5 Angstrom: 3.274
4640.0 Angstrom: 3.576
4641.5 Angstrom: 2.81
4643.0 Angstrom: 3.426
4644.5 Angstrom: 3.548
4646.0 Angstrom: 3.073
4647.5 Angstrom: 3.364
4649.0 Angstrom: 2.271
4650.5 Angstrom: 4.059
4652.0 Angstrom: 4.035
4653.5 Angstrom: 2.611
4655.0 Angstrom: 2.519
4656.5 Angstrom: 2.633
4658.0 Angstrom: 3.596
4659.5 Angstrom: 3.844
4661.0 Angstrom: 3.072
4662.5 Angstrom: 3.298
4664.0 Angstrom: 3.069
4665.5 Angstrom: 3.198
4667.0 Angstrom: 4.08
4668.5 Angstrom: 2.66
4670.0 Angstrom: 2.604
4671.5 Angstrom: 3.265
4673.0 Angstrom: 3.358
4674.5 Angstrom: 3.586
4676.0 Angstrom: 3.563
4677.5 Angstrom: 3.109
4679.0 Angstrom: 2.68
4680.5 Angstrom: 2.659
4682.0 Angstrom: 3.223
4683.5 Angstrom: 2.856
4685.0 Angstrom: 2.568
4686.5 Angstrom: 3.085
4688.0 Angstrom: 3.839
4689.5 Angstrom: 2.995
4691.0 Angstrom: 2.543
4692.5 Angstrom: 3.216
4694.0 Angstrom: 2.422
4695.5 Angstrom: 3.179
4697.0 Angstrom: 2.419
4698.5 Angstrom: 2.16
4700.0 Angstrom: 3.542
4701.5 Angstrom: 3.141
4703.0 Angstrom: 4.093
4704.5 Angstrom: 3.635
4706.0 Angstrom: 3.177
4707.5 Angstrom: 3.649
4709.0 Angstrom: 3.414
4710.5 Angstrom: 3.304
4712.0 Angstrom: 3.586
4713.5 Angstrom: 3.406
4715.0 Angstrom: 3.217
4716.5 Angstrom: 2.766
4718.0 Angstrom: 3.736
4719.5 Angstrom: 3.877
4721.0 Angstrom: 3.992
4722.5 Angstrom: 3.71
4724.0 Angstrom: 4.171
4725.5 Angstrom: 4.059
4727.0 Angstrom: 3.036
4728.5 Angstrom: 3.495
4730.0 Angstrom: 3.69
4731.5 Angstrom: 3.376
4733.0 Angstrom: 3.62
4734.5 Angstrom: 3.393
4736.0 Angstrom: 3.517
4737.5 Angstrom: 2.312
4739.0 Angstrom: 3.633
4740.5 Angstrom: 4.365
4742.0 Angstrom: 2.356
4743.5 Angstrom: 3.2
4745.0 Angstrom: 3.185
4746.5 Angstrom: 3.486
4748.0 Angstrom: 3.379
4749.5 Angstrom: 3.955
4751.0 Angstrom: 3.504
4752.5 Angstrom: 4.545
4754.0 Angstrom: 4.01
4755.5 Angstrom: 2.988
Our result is 2.6 Angstrom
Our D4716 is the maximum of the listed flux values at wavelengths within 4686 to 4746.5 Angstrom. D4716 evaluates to 4.365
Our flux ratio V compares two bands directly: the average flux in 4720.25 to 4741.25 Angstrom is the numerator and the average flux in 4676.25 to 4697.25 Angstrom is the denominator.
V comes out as 1.2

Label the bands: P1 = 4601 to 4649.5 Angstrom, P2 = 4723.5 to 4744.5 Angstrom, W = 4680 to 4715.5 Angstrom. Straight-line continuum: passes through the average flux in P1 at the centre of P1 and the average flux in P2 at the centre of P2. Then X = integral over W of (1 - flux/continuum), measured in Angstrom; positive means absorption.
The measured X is 2.7 Angstrom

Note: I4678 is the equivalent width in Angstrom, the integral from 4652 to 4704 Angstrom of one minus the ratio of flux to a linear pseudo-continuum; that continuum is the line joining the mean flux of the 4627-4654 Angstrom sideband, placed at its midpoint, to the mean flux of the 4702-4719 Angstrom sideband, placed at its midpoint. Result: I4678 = 3.78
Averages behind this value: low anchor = 3.21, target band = 3.1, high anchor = 3.45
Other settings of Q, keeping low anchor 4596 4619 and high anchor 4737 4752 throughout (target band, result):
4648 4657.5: 1.5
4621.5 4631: 1.9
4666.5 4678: 1.0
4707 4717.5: 0.4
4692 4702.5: 1.8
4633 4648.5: 2.1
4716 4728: -0.9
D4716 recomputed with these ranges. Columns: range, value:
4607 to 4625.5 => 4.652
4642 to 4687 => 4.08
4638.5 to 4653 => 4.059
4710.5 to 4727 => 4.171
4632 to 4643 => 3.814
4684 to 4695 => 3.839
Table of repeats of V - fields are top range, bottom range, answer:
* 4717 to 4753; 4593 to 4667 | 1.04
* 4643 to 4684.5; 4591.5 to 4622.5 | 0.84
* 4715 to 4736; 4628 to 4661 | 1.13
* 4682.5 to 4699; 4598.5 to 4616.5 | 0.74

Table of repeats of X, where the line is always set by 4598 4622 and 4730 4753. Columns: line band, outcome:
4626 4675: 6.0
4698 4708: 0.5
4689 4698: 2.0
